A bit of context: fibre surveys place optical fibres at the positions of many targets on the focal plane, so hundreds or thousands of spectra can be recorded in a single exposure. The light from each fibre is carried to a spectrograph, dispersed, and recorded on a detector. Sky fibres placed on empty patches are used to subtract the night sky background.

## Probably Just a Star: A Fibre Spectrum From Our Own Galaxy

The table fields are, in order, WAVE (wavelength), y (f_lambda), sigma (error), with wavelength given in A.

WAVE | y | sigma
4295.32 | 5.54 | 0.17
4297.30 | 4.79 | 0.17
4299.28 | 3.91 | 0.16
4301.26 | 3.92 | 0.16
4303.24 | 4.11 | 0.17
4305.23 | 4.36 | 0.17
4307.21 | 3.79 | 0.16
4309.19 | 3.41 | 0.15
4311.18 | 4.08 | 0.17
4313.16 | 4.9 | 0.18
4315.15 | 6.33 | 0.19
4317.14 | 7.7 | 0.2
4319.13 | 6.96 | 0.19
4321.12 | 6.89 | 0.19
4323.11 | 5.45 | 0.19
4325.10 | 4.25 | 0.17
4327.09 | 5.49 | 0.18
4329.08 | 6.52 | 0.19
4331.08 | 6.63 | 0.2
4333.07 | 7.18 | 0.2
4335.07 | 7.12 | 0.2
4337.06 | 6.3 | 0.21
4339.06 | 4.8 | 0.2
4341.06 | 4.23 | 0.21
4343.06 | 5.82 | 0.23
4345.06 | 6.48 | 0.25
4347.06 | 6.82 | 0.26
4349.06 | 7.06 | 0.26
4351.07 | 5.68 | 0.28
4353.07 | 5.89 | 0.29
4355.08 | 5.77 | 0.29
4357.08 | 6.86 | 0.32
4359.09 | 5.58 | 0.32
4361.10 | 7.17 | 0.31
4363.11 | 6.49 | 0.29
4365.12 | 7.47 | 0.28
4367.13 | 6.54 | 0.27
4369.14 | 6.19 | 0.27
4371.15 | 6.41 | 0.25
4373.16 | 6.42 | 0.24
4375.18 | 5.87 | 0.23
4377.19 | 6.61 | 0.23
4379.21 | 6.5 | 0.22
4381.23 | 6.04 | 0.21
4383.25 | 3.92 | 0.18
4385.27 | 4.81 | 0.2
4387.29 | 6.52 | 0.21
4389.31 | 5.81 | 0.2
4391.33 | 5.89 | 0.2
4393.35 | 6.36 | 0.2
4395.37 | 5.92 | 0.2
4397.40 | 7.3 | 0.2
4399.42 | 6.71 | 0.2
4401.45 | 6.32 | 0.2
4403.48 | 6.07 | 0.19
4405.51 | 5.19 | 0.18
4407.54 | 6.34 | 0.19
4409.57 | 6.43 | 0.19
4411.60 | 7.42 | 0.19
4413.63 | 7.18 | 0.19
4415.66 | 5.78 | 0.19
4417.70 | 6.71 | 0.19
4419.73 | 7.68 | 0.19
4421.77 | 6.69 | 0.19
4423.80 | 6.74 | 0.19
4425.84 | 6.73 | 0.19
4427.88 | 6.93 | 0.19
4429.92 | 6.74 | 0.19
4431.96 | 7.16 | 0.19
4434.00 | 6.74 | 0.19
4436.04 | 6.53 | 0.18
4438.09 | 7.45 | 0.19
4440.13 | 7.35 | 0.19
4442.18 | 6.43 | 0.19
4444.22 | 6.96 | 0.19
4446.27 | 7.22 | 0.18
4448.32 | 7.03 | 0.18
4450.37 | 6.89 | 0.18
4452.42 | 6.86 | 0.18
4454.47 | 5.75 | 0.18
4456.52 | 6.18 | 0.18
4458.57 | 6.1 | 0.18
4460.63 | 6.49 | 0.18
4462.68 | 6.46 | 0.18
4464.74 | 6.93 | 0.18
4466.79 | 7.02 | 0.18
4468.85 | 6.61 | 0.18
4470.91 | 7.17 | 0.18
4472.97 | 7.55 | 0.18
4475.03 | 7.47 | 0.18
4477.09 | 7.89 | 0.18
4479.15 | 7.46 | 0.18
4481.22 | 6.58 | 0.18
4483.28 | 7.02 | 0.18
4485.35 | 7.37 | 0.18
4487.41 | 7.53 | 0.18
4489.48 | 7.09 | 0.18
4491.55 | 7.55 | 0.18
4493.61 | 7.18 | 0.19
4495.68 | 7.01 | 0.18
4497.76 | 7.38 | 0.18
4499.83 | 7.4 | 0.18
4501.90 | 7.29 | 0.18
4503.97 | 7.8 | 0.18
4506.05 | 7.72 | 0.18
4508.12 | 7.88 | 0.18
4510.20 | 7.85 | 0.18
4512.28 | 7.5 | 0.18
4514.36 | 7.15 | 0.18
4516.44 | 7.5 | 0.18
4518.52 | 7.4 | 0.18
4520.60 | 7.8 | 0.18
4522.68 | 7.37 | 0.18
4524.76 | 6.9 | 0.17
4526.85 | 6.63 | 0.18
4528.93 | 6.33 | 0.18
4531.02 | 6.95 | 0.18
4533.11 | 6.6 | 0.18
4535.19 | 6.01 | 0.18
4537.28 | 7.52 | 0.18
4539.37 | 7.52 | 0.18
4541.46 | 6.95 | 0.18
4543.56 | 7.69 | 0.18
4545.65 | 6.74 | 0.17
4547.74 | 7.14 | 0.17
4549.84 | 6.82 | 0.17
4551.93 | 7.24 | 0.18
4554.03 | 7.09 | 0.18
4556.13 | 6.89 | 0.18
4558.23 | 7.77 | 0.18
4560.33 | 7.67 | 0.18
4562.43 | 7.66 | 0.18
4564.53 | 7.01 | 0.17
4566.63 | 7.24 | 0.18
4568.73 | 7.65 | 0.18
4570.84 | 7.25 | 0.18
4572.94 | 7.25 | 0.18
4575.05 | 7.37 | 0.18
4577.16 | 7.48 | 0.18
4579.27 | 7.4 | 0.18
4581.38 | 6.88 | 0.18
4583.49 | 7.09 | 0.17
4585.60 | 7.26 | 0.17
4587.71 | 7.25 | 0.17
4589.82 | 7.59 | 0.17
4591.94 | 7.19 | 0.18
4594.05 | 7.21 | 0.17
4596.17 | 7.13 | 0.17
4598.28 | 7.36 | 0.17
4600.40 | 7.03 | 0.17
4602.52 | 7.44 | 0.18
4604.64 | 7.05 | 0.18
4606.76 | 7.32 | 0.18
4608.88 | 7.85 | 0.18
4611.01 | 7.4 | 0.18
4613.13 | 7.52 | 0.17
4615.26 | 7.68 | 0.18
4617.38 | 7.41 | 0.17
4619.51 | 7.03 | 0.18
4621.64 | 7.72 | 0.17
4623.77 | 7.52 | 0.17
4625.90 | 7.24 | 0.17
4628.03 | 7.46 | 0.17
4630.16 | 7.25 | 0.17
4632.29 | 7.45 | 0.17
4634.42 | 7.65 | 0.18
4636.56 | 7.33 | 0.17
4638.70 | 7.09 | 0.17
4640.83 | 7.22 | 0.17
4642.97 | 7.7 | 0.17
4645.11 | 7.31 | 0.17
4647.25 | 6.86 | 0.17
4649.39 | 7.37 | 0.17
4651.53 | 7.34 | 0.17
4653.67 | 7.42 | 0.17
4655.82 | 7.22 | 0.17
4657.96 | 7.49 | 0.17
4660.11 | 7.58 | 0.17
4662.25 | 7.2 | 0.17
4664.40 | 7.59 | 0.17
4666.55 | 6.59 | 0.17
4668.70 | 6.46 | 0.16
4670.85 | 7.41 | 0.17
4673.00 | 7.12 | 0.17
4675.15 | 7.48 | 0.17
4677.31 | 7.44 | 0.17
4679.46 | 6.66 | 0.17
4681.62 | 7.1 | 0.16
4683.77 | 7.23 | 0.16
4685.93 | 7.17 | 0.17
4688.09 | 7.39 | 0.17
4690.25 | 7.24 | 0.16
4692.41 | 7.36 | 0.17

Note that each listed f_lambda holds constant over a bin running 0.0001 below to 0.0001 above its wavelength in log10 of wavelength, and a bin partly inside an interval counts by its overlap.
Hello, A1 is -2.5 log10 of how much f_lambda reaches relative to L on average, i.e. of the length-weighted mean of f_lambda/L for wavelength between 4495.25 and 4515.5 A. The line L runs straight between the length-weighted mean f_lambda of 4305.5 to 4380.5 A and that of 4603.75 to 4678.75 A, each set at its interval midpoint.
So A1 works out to -0.12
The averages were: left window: 6.03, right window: 7.33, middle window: 7.51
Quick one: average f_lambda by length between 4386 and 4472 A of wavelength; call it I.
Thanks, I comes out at 6.63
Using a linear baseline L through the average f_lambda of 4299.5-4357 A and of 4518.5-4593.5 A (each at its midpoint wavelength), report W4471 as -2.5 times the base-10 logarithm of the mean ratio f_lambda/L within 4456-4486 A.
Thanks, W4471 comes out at -0.06 mag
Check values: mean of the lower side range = 5.64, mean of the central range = 6.96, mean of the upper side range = 7.18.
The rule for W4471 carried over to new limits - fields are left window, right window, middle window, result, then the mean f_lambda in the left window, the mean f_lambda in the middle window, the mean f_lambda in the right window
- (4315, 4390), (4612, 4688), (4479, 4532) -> -0.08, 6.17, 7.29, 7.3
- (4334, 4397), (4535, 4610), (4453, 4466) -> 0.05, 6.12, 6.35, 7.26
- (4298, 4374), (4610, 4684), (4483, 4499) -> -0.11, 5.81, 7.28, 7.3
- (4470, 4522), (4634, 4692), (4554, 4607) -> 0.01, 7.42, 7.29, 7.24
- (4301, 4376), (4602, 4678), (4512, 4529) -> -0.07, 5.89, 7.21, 7.34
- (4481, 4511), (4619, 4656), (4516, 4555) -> 0.05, 7.4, 7.06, 7.35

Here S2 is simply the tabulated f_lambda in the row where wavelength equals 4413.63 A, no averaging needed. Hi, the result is 7.18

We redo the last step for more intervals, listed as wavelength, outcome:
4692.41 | 7.36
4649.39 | 7.37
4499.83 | 7.4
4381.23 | 6.04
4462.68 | 6.46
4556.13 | 6.89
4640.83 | 7.22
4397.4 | 7.3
